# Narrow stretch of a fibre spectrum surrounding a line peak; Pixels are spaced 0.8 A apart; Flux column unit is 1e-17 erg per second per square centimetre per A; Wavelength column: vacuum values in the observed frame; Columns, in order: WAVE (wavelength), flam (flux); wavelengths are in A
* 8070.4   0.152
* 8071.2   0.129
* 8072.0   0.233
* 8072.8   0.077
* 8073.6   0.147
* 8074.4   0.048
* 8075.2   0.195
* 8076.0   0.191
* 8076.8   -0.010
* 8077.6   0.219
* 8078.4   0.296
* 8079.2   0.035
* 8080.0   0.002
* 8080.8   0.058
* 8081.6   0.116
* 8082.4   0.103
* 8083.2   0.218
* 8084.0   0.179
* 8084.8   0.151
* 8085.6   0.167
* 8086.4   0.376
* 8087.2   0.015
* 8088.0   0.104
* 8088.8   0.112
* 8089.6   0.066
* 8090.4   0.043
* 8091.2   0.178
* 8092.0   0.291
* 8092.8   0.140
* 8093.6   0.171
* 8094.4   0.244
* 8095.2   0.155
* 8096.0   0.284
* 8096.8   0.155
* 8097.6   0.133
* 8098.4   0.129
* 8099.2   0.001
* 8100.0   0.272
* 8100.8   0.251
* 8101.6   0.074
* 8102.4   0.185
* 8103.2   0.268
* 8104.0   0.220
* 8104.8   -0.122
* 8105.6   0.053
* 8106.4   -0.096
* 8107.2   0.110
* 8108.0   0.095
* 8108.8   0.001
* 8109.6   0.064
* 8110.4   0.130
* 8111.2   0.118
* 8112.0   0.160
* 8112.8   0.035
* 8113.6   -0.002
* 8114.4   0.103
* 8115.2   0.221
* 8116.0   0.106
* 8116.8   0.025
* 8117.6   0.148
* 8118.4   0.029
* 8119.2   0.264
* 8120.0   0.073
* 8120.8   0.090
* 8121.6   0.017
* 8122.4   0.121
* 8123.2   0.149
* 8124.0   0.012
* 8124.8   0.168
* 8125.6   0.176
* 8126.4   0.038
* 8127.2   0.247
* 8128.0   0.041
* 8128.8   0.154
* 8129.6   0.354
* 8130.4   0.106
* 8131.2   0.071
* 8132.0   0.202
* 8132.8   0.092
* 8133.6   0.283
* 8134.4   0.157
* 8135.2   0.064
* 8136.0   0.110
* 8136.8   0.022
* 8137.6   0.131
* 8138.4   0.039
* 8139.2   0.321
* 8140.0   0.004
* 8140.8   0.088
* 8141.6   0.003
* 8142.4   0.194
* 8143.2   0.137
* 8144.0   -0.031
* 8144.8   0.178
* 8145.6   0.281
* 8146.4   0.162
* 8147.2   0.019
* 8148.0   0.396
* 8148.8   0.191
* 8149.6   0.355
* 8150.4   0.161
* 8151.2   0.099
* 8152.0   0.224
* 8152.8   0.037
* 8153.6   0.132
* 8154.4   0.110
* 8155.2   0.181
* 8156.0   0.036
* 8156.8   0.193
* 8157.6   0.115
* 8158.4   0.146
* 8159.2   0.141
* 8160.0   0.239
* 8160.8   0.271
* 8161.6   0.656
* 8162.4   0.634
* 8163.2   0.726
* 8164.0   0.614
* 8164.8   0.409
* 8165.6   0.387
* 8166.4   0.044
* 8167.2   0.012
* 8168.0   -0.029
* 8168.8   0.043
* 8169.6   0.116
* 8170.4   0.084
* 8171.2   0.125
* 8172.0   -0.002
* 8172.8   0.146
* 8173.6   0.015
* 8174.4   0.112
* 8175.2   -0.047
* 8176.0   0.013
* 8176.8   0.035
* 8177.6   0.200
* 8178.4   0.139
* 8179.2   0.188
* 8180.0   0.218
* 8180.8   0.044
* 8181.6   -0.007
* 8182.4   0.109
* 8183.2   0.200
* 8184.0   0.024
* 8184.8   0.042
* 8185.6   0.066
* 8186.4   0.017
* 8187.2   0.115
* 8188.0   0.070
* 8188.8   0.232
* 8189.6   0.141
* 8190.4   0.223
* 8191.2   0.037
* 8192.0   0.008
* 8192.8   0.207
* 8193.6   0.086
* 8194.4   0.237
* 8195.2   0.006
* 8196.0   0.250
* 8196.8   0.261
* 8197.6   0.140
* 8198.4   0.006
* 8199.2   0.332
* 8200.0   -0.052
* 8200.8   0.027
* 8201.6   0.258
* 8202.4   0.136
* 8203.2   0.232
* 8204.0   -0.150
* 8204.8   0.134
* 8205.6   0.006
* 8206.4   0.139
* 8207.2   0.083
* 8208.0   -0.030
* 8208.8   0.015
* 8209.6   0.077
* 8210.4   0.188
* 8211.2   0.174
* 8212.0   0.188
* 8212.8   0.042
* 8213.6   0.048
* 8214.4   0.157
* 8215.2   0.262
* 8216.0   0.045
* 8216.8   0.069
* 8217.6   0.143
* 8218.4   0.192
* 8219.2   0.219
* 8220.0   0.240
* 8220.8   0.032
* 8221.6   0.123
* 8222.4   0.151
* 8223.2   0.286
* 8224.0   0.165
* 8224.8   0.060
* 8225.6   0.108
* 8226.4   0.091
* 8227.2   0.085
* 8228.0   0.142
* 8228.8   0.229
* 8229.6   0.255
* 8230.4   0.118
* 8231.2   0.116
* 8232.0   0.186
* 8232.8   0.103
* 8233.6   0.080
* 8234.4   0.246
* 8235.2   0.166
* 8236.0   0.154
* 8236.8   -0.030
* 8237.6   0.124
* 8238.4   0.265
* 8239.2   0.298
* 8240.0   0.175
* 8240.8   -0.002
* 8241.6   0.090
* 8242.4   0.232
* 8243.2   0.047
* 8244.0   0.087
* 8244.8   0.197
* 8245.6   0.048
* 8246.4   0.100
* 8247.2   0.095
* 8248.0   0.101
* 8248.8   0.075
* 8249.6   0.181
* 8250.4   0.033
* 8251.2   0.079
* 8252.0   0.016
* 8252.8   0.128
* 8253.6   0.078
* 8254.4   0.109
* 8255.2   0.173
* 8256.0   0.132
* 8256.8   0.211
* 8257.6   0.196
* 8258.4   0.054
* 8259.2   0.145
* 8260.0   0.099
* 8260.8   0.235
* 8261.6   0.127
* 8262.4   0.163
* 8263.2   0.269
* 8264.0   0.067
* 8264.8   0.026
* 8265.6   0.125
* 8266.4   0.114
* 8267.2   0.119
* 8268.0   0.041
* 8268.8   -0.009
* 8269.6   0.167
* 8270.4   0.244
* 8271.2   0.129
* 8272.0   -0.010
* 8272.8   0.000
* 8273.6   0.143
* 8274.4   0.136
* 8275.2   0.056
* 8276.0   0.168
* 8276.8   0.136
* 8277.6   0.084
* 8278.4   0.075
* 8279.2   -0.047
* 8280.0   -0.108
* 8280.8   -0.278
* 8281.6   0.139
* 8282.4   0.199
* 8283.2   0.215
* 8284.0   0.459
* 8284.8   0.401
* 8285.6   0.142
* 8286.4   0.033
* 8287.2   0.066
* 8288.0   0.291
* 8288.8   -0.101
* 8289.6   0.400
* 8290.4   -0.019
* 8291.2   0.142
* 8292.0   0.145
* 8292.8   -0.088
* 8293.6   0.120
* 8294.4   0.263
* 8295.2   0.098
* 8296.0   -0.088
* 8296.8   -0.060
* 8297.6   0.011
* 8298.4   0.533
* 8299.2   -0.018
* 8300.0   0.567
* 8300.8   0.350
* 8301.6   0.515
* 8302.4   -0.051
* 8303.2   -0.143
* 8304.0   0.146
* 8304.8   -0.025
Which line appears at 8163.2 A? Hbeta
